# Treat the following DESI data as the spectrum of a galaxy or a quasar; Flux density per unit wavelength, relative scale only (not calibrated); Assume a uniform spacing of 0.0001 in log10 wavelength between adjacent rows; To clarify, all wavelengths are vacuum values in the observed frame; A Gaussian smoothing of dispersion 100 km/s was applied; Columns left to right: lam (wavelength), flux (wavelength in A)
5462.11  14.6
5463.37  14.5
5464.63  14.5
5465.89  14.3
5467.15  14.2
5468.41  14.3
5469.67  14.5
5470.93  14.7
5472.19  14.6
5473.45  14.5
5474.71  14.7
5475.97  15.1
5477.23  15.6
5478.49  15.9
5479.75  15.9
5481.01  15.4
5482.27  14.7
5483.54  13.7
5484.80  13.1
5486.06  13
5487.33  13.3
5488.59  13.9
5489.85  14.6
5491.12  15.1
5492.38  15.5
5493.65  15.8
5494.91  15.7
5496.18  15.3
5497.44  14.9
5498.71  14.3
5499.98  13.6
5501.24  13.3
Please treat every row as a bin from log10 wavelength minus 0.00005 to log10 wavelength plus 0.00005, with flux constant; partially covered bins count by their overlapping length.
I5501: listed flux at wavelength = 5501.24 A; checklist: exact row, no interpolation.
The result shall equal 13.3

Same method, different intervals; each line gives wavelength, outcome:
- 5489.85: 14.6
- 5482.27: 14.7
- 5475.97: 15.1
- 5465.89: 14.3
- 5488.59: 13.9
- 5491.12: 15.1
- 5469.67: 14.5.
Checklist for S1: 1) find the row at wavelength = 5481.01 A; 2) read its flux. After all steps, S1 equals 15.4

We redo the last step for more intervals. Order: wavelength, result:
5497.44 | 14.9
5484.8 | 13.1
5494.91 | 15.7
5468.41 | 14.3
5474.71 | 14.7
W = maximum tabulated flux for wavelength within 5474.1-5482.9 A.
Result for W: 15.9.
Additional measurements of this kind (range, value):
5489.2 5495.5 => 15.8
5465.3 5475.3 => 14.7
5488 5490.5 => 14.6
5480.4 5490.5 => 15.4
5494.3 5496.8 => 15.7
